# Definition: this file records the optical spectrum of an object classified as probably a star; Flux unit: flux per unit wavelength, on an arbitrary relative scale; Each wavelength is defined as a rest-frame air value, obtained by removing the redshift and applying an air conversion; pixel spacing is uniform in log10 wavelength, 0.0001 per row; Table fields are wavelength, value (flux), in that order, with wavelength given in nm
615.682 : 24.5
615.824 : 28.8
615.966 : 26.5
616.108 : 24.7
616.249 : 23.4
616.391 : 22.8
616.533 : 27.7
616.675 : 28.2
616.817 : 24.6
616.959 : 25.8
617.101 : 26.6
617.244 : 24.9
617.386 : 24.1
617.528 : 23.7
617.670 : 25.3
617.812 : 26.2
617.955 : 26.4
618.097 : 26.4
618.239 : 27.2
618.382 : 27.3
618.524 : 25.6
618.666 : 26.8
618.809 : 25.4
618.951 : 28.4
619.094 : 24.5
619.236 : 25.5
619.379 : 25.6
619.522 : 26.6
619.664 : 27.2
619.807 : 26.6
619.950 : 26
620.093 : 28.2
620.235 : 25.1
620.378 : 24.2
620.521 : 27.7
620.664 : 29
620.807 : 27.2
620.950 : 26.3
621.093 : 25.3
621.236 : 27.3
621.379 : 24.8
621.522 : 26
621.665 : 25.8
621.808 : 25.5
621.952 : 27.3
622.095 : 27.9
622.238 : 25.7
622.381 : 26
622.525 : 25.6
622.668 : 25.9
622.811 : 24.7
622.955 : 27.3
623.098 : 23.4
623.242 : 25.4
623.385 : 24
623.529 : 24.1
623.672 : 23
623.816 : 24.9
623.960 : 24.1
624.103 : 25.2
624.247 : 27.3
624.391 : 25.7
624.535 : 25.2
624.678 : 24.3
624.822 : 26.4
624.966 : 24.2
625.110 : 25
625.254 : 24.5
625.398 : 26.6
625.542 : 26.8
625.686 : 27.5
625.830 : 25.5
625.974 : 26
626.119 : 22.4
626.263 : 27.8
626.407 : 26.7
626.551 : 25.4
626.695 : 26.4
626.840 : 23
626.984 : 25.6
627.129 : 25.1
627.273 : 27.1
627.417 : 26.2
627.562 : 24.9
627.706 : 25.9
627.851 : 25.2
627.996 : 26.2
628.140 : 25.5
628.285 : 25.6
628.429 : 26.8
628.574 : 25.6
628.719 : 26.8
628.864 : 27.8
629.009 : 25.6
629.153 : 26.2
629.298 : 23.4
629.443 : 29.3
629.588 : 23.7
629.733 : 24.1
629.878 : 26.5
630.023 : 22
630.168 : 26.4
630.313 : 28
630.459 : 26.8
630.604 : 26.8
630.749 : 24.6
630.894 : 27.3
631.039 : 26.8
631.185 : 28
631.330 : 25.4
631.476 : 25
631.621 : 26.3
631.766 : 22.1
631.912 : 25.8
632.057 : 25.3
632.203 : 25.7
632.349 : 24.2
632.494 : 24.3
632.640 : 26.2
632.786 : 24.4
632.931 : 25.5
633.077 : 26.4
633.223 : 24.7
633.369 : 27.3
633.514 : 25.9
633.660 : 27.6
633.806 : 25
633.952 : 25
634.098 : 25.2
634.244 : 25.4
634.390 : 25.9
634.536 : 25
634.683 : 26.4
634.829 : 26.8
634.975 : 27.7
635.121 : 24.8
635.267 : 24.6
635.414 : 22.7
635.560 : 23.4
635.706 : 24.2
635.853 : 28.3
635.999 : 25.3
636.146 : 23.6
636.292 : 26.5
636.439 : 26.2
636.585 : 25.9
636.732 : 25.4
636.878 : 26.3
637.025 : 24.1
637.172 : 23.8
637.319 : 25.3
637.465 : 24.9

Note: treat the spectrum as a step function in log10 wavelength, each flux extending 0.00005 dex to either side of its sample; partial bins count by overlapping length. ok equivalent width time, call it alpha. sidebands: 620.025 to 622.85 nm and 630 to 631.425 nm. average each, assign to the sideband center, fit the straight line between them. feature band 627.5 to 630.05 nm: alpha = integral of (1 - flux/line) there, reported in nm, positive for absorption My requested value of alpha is 0.06 nm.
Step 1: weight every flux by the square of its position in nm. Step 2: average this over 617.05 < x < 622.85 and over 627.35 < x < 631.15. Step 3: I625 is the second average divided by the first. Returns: 1.02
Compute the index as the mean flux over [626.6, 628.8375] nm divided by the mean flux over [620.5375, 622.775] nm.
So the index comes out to 1.0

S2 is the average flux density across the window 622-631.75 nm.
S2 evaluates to 25.7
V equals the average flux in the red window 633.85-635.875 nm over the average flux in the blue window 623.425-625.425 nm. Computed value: 1.01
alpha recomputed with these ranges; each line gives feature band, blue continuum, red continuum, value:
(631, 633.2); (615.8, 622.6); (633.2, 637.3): 0.02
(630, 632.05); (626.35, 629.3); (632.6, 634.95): 0.00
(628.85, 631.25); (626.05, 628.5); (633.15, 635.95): -0.04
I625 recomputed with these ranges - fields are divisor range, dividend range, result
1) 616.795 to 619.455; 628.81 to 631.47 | 1.05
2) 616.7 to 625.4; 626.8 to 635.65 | 1.03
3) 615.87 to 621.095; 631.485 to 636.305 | 1.02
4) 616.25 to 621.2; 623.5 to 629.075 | 1.01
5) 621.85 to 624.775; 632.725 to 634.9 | 1.05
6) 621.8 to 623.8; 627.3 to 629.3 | 1.04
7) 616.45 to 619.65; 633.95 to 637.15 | 1.03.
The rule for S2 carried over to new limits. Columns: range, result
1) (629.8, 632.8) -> 25.6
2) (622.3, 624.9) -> 25.1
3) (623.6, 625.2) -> 25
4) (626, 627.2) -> 25.3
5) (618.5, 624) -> 25.9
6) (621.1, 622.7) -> 26.1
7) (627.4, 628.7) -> 25.8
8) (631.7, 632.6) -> 24.6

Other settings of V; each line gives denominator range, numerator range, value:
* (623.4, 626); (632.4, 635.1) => 1.02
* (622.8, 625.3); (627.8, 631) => 1.04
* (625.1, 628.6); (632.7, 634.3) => 1.00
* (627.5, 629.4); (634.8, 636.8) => 0.98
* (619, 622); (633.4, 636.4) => 0.97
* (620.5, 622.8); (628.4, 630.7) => 0.98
